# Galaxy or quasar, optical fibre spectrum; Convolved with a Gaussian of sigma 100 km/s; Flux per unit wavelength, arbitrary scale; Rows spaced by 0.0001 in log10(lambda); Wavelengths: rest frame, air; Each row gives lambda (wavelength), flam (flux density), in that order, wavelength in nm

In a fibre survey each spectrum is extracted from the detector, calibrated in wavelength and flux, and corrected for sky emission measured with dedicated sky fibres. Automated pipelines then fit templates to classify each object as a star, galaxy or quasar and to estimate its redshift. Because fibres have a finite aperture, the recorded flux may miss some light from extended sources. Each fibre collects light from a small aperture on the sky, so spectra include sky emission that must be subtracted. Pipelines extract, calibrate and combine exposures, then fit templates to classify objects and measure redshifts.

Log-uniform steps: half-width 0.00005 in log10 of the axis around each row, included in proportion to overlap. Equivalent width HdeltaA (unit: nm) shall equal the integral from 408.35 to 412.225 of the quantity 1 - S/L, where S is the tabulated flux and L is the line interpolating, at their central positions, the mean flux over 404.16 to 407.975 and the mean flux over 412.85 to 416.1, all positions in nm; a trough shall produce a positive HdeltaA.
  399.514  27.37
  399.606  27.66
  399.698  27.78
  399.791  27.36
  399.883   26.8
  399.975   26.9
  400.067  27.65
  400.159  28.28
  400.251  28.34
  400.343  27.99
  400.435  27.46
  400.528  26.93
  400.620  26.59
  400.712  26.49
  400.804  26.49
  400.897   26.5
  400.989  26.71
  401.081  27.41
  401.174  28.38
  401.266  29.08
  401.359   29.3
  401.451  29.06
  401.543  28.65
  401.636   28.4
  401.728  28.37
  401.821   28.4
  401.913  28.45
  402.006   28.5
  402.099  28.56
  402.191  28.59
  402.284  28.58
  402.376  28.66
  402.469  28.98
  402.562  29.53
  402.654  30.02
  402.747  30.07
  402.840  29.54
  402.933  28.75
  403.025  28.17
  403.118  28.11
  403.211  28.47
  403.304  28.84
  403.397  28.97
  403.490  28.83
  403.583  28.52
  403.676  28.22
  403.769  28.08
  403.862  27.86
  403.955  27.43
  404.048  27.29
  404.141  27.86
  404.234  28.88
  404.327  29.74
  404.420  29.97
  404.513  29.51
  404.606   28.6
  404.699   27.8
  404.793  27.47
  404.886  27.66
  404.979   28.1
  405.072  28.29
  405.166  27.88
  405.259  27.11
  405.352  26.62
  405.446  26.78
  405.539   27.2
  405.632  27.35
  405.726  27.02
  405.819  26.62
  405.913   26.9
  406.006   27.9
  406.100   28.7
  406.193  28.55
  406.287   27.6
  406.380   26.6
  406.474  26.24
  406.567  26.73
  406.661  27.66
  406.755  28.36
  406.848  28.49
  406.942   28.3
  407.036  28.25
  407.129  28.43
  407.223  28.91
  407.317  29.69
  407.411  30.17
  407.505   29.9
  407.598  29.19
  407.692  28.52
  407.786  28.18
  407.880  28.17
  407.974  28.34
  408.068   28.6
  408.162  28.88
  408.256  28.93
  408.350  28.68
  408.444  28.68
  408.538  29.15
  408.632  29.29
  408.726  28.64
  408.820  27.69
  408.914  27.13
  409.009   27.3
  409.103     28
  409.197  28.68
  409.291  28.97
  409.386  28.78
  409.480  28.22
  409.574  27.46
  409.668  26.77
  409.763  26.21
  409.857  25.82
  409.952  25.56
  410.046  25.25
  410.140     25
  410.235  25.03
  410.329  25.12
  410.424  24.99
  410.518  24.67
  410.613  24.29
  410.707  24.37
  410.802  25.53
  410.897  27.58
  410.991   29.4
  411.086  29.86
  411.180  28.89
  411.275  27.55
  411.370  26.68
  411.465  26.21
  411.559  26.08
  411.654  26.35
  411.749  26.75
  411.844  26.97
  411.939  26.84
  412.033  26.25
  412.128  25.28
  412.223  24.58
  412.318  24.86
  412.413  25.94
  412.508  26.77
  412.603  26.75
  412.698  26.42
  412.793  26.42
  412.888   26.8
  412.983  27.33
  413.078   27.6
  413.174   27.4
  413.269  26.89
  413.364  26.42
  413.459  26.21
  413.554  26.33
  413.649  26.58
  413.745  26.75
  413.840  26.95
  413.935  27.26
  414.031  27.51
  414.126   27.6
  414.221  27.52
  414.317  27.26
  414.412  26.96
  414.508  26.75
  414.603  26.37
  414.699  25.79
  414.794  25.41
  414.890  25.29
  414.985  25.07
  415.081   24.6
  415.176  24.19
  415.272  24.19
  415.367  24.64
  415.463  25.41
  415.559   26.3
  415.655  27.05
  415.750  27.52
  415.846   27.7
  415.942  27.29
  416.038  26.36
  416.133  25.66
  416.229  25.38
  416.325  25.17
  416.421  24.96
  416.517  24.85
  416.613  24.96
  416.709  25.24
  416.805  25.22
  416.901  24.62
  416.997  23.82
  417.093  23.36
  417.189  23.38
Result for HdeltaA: 0.05 nm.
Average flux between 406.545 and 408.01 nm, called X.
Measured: 28.6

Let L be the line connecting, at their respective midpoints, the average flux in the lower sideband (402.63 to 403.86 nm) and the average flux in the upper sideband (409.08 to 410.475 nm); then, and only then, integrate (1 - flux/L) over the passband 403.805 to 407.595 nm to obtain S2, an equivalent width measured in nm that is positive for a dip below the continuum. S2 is -0.01 nm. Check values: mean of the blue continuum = 28.7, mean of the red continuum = 26.6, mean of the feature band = 28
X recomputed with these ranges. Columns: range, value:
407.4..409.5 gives 28.6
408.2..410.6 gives 27.2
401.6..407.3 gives 28.2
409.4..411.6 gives 26.4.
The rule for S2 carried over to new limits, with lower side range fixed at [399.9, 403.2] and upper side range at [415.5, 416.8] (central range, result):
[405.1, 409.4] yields -0.12 nm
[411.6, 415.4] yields 0.01 nm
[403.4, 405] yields -0.03 nm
